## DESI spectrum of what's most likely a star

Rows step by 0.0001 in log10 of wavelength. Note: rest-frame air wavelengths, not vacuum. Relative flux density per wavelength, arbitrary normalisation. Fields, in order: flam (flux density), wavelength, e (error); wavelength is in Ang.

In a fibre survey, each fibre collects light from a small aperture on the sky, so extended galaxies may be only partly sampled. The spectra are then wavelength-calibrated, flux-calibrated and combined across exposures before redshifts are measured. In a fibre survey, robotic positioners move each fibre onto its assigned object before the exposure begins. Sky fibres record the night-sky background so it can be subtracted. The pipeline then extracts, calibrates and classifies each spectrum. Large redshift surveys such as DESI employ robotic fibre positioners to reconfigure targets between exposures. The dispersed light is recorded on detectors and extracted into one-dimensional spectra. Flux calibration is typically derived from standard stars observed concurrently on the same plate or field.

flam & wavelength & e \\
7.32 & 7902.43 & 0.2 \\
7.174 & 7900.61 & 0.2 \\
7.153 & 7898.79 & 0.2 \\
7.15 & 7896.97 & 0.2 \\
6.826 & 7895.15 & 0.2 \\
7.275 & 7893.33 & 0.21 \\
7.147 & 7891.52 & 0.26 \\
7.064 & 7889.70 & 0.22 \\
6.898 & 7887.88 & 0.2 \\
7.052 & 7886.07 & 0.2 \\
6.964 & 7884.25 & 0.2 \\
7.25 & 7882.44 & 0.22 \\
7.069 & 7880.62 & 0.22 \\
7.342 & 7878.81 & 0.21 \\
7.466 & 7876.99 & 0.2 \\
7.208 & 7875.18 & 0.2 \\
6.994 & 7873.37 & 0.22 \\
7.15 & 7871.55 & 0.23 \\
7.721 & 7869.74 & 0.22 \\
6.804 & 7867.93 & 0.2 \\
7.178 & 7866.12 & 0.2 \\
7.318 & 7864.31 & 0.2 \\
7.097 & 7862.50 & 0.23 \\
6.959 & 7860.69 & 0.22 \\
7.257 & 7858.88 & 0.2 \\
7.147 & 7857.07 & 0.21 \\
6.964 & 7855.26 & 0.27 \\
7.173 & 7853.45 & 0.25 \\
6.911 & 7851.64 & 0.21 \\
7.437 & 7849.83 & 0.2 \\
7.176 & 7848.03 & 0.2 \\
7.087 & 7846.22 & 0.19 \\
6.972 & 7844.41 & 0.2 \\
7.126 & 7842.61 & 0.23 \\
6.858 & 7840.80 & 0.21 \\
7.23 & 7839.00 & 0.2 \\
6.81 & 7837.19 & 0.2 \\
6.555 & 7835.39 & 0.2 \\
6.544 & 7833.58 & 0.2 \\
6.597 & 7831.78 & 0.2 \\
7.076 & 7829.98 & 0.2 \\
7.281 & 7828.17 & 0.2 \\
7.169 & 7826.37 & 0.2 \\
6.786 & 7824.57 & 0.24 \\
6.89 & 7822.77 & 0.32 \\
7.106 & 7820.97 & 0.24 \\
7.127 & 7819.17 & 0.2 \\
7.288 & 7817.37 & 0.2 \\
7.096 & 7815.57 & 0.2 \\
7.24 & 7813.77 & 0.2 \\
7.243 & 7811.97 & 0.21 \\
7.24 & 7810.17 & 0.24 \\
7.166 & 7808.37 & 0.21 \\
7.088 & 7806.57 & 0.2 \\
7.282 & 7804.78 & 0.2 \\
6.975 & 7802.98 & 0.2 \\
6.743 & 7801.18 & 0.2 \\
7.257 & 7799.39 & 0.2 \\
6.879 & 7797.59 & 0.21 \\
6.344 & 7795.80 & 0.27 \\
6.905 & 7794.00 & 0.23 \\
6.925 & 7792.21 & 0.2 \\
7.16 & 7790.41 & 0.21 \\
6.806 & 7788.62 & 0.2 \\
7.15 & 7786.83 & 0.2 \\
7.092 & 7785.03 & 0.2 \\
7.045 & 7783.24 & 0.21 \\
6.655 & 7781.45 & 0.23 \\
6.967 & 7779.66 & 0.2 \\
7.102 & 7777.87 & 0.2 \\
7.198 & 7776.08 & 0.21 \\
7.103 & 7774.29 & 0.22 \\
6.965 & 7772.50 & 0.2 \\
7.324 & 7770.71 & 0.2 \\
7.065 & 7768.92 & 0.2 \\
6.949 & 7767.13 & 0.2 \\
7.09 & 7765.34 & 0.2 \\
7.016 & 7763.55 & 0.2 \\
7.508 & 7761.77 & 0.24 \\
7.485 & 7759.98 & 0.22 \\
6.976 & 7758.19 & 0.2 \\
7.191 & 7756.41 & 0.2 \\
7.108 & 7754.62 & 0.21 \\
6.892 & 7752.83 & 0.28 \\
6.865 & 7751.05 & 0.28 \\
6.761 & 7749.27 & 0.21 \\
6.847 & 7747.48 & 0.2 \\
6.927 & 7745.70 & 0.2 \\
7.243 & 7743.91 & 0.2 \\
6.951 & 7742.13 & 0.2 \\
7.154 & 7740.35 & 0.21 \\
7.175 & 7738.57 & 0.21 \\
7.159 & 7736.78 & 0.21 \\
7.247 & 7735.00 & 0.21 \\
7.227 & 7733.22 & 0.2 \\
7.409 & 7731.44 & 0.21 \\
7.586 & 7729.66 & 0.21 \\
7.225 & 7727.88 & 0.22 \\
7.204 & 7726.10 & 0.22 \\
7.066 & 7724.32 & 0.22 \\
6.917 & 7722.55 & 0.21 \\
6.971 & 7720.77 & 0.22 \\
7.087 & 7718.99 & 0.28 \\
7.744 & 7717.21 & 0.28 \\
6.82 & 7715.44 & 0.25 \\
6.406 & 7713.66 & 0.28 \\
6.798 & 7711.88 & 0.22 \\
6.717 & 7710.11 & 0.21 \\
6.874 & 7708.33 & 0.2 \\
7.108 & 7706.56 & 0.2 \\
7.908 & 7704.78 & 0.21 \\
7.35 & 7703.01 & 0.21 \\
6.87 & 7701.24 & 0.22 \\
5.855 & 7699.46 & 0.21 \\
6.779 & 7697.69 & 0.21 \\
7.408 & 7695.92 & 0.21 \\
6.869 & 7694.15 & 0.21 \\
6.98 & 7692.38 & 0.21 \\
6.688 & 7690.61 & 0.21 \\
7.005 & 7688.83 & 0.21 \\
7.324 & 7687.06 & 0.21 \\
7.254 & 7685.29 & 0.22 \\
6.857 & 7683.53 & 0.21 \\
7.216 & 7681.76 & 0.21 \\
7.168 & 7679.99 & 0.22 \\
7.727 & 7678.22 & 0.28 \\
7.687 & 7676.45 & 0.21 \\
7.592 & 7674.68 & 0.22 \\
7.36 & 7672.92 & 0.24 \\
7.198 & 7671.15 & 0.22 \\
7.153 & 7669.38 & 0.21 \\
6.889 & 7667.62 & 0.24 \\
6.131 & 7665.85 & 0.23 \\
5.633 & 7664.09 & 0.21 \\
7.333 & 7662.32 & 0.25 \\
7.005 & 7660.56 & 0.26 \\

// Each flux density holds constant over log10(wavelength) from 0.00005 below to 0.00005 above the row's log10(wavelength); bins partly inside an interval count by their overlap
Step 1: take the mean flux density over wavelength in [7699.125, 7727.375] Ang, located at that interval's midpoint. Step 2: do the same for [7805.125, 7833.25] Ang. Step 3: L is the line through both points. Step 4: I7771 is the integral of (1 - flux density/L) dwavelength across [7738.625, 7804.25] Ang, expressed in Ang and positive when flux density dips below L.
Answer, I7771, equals 0.28 Ang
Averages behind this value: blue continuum 7.01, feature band 7.02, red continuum 7.09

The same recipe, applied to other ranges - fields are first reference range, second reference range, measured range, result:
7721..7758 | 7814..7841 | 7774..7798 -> 0.3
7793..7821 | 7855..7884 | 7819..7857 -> 0.7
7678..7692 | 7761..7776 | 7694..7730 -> 0.5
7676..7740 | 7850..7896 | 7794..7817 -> 0.2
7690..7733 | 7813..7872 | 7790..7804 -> 0.3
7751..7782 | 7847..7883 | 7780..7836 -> 1.1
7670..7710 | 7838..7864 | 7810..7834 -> 0.2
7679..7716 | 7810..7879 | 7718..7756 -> -0.5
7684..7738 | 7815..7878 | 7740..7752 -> 0.2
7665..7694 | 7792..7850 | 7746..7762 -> 0.0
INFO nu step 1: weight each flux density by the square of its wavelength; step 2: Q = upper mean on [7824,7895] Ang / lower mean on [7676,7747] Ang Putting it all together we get 1.0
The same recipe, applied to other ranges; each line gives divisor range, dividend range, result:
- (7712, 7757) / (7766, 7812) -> 1.01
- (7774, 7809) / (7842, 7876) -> 1.04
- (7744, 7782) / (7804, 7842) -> 1.01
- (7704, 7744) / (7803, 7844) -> 1.01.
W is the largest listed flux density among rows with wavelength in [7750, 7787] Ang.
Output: 7.508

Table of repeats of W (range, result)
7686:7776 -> 7.908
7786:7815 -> 7.282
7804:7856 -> 7.437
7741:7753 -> 7.243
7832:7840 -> 7.23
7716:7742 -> 7.744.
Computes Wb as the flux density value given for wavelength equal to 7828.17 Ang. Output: 7.281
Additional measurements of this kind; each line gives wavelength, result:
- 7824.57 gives 6.786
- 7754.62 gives 7.108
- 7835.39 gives 6.555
